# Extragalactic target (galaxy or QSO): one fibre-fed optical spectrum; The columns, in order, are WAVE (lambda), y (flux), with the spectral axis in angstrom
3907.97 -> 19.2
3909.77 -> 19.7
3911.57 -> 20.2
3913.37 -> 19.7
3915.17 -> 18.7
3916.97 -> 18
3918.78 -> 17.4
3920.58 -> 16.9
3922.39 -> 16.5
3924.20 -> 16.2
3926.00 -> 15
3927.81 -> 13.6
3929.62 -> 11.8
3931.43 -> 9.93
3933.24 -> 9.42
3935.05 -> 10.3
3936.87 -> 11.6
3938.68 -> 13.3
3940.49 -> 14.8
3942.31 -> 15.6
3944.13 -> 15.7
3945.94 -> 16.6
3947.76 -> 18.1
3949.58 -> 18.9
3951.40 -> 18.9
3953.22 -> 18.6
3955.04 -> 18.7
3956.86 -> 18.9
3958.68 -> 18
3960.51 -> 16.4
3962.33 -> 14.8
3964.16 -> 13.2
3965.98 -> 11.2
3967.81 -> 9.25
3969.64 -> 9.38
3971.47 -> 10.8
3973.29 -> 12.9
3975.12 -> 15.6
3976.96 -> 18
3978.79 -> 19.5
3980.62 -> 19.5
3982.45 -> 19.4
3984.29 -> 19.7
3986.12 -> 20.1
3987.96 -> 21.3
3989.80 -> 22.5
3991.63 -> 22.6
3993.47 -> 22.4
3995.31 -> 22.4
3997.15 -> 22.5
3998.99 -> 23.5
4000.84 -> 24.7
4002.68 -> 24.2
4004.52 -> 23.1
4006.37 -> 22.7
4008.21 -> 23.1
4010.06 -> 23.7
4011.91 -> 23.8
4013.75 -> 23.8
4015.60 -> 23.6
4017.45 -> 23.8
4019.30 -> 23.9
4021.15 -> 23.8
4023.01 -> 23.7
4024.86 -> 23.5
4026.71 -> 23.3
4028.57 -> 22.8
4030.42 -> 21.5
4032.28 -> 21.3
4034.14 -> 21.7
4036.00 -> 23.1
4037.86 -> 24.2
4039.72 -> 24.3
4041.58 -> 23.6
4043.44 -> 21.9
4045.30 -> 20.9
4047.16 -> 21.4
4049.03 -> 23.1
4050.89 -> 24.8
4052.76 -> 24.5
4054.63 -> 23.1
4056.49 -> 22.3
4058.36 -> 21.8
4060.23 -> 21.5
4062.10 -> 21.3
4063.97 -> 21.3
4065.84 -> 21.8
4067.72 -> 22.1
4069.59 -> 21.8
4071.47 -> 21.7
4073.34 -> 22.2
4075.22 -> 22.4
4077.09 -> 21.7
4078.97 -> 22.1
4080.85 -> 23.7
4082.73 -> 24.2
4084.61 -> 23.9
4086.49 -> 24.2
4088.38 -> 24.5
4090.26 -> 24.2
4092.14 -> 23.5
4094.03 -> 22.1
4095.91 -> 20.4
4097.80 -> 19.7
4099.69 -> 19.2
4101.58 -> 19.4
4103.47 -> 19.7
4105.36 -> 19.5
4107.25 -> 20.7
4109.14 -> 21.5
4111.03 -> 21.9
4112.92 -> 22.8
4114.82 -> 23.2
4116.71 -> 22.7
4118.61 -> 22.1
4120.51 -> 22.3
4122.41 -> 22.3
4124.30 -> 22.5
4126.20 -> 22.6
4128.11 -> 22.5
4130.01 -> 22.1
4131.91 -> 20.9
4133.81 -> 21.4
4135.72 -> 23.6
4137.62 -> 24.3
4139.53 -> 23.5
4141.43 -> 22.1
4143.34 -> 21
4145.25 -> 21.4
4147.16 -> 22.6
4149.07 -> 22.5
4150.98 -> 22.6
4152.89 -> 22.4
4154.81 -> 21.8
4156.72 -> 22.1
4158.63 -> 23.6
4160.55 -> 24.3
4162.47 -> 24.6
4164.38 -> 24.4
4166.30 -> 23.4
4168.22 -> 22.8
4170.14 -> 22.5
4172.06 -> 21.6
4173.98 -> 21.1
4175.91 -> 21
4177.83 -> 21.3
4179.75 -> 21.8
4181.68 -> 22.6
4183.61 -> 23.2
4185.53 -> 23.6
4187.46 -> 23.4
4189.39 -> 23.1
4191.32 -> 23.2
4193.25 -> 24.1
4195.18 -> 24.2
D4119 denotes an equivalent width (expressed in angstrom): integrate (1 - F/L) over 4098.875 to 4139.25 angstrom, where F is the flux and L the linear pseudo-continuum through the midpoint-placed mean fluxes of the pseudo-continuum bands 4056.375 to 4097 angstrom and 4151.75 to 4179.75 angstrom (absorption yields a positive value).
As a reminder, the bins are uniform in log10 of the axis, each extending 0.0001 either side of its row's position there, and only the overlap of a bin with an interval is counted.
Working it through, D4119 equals 1.31 angstrom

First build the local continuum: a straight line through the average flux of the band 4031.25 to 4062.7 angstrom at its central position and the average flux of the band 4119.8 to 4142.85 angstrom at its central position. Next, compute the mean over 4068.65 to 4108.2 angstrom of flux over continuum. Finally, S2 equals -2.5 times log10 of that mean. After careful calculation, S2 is 0.031 mag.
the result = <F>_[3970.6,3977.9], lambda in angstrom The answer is 14.4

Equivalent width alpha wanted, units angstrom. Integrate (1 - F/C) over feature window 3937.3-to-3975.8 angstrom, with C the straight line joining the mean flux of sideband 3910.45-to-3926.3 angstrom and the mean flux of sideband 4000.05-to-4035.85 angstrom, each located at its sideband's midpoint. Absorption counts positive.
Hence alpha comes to 9.0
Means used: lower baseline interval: 17.8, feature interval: 15.2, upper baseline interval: 23.3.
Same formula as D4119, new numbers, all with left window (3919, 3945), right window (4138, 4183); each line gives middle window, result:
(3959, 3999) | -4.8 angstrom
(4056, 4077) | -3.3 angstrom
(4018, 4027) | -3.4 angstrom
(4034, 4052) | -5.0 angstrom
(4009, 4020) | -4.5 angstrom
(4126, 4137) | -0.4 angstrom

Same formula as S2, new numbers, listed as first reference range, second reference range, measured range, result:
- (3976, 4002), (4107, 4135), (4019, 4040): -0.07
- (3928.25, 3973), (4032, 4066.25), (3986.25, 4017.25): -0.23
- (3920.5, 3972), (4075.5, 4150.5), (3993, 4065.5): -0.25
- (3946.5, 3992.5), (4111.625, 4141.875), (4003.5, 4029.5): -0.25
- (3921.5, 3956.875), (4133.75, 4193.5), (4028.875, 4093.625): -0.18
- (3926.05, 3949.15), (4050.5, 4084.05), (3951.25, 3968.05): -0.06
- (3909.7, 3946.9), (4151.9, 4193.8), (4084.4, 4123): -0.06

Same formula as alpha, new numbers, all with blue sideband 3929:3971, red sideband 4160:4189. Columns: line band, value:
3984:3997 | -4.7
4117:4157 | -1.8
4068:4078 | -1.6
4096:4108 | 0.2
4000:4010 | -4.3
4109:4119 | -0.9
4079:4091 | -2.8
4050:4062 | -2.9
